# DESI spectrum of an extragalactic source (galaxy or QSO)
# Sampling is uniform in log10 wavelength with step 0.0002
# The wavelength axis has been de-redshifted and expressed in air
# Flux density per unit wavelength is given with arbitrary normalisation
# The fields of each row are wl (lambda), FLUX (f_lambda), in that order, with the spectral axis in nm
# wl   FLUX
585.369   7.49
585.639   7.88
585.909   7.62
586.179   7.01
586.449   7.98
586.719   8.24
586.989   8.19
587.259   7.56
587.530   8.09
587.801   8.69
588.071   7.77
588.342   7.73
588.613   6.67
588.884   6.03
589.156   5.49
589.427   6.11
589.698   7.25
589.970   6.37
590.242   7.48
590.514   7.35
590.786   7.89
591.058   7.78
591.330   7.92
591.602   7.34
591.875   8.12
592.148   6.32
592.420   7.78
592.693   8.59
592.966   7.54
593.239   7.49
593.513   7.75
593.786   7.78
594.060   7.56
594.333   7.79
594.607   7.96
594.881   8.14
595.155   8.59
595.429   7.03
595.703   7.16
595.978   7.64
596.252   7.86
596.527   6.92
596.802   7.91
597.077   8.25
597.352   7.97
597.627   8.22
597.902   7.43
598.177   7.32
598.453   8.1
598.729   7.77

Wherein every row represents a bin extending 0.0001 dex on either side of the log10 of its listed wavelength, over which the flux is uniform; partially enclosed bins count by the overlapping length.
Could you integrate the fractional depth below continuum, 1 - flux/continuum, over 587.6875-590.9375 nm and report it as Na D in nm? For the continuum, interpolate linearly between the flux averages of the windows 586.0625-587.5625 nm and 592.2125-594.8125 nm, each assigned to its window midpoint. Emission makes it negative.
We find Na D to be 0.31 nm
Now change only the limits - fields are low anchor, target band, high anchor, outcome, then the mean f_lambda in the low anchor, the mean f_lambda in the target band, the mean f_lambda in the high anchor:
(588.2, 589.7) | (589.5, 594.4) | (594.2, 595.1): -0.171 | 6.49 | 7.54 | 8.02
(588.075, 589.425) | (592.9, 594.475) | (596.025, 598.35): -0.088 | 6.57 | 7.66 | 7.74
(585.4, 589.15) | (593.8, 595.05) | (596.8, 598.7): -0.015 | 7.57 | 7.87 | 7.88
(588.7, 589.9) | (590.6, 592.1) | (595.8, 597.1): -0.240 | 6.25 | 7.71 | 7.65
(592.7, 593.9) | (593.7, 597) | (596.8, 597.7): 0.093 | 7.74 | 7.7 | 8.11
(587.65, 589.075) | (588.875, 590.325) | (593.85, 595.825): 0.185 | 7.31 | 6.45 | 7.75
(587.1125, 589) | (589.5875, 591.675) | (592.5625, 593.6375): 0.070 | 7.53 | 7.43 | 7.83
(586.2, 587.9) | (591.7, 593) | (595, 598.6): 0.032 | 8.04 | 7.67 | 7.72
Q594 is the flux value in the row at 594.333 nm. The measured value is 7.79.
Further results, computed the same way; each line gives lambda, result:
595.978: 7.64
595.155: 8.59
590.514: 7.35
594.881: 8.14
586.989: 8.19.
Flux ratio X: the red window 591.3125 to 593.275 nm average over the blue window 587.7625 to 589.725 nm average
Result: 1.11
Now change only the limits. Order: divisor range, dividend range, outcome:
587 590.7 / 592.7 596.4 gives 1.08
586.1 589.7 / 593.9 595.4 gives 1.08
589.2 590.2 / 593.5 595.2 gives 1.21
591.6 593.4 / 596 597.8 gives 1.03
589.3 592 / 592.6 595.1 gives 1.07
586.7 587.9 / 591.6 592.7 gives 0.93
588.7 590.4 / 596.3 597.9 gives 1.21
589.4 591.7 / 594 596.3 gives 1.06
